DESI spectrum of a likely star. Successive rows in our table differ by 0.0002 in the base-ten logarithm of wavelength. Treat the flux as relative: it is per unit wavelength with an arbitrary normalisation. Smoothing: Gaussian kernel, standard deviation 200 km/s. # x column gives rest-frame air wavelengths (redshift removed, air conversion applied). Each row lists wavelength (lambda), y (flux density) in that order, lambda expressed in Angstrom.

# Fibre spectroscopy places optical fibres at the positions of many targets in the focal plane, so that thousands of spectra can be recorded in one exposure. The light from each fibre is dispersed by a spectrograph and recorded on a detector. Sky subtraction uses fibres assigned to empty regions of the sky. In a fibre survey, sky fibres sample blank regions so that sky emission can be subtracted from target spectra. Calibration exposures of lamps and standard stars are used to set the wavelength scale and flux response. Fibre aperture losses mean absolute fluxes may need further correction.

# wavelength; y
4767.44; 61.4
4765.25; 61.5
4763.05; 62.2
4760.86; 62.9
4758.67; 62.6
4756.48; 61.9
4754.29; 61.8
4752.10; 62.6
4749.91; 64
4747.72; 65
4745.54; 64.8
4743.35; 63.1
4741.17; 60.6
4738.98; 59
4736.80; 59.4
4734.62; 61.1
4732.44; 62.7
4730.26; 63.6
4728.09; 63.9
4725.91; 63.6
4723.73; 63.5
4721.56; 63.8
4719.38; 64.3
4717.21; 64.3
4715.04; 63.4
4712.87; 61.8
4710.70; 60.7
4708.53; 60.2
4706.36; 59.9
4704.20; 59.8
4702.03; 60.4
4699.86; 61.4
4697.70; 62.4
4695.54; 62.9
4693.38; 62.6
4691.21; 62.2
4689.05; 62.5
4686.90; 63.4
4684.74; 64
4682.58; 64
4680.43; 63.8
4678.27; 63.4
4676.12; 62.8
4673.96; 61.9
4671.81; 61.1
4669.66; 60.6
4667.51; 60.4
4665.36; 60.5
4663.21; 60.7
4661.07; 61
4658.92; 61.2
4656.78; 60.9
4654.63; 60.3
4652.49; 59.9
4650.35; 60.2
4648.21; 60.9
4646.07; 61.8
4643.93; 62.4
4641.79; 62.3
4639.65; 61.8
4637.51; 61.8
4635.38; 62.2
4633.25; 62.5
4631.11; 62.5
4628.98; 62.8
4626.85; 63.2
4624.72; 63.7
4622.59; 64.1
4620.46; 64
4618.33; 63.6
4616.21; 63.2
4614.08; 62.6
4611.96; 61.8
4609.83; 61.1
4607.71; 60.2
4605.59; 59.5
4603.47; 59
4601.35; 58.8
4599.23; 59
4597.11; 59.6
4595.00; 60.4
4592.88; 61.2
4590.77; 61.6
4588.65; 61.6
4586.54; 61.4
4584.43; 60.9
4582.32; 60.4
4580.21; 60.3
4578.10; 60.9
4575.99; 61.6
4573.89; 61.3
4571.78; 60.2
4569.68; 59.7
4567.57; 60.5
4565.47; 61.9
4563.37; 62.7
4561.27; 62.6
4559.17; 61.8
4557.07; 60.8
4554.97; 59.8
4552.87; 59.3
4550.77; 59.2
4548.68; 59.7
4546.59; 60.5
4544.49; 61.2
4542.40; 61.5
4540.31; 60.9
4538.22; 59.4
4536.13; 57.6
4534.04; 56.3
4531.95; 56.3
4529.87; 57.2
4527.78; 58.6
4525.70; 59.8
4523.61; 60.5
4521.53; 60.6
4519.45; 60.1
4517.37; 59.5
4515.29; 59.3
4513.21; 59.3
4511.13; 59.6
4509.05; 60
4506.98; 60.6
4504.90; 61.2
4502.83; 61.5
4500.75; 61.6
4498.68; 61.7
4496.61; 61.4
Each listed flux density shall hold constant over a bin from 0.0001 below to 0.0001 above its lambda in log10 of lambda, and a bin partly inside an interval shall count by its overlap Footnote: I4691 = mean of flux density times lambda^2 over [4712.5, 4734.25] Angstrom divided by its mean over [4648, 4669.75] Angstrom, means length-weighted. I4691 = 1.1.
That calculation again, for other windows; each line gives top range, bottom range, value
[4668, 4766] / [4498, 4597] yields 1.11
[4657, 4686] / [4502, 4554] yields 1.11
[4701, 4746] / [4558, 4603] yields 1.08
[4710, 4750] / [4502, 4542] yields 1.16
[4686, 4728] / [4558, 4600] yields 1.08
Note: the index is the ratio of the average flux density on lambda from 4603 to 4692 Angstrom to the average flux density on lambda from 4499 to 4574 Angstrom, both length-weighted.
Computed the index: 1.03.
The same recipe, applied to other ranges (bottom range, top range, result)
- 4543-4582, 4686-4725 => 1.02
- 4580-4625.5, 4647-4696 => 1.01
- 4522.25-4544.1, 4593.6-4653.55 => 1.05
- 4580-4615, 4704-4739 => 1.03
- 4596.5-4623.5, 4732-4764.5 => 1.02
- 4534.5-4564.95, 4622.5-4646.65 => 1.03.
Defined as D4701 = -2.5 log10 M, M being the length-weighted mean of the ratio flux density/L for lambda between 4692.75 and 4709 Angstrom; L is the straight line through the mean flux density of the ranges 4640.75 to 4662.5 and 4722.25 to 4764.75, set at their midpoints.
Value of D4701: 0.01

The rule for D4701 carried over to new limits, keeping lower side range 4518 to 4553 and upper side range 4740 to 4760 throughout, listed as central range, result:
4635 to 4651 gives -0.010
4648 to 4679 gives 0.008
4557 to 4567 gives -0.040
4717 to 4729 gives -0.024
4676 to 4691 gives -0.028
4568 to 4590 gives -0.014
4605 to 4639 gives -0.030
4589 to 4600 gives -0.003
